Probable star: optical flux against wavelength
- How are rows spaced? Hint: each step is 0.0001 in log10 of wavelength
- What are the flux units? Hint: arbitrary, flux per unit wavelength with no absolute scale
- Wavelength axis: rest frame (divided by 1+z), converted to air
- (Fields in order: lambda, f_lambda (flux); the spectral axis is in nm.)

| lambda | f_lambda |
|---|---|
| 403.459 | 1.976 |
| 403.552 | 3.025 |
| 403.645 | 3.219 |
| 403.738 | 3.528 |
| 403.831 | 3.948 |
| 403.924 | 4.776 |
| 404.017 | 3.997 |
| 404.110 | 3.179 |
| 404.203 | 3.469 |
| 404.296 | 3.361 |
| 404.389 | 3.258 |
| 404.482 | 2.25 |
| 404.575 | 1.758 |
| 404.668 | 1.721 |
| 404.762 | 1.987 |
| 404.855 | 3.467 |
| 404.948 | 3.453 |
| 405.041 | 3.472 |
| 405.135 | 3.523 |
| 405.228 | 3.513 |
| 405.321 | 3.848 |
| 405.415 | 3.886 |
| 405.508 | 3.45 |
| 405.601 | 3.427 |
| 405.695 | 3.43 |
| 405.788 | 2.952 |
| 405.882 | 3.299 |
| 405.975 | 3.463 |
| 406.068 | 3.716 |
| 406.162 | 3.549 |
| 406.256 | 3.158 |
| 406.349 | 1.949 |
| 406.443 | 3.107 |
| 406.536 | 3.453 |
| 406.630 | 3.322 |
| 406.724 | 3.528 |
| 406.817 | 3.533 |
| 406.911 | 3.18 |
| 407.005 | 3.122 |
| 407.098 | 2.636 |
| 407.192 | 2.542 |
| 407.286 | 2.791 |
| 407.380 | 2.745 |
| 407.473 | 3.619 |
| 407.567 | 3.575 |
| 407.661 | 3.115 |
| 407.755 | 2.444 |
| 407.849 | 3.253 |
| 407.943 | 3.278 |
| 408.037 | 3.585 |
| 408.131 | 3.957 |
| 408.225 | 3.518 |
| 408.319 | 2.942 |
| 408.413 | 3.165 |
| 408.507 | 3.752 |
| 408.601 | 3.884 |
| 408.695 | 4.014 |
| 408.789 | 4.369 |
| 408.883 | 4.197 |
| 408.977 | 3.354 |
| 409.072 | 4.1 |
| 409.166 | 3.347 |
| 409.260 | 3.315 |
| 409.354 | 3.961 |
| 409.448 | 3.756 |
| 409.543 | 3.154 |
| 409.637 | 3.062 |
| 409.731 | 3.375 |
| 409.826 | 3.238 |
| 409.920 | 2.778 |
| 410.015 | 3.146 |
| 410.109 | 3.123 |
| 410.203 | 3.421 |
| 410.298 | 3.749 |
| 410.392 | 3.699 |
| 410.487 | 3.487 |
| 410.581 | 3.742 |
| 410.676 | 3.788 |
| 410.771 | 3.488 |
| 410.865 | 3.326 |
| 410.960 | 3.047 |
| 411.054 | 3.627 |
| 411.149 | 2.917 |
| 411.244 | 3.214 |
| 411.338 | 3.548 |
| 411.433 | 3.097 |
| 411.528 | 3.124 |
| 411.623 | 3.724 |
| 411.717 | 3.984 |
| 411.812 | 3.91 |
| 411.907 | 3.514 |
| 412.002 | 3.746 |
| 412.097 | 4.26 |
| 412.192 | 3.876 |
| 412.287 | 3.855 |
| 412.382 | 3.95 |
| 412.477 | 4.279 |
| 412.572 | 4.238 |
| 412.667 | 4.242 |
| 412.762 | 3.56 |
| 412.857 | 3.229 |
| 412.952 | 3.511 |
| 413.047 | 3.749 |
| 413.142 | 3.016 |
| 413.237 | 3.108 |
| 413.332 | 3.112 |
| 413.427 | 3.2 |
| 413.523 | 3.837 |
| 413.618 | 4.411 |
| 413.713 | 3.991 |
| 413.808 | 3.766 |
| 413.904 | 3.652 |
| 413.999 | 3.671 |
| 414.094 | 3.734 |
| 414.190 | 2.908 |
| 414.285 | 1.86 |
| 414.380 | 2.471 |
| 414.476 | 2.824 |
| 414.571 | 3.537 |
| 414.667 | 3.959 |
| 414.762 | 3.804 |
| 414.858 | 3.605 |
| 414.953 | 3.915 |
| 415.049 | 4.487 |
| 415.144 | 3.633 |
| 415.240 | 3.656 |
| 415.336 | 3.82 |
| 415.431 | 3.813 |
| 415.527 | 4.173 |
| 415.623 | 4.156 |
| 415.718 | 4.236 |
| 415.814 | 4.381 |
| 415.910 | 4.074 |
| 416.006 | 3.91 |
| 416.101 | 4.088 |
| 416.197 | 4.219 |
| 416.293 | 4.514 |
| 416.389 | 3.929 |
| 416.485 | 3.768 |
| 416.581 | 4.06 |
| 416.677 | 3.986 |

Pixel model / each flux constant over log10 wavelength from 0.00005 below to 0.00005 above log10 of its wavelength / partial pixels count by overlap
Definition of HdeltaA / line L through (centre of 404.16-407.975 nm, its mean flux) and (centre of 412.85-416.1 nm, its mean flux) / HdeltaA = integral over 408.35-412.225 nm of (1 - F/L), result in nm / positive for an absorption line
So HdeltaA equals -0.179 nm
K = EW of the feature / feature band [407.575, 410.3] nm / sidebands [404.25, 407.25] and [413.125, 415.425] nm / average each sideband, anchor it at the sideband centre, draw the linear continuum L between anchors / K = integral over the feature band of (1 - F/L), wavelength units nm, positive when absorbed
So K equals -0.15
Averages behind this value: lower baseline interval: 3.13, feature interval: 3.46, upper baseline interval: 3.51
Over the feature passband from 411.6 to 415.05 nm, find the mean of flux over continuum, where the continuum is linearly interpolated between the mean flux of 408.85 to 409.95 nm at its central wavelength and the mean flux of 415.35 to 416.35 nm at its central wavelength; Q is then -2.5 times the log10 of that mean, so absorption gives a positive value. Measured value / 0.07 mag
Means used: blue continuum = 3.47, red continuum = 4.14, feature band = 3.62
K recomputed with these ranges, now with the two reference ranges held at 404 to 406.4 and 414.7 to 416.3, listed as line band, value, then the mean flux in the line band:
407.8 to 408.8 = -0.05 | 3.58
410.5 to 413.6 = 0.11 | 3.59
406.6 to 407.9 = 0.09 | 3.1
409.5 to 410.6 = 0.08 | 3.32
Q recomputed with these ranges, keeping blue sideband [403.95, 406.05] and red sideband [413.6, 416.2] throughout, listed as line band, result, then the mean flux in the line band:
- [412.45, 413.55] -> 0.02 mag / 3.57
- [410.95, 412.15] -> 0.01 mag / 3.53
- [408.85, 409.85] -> -0.03 mag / 3.53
